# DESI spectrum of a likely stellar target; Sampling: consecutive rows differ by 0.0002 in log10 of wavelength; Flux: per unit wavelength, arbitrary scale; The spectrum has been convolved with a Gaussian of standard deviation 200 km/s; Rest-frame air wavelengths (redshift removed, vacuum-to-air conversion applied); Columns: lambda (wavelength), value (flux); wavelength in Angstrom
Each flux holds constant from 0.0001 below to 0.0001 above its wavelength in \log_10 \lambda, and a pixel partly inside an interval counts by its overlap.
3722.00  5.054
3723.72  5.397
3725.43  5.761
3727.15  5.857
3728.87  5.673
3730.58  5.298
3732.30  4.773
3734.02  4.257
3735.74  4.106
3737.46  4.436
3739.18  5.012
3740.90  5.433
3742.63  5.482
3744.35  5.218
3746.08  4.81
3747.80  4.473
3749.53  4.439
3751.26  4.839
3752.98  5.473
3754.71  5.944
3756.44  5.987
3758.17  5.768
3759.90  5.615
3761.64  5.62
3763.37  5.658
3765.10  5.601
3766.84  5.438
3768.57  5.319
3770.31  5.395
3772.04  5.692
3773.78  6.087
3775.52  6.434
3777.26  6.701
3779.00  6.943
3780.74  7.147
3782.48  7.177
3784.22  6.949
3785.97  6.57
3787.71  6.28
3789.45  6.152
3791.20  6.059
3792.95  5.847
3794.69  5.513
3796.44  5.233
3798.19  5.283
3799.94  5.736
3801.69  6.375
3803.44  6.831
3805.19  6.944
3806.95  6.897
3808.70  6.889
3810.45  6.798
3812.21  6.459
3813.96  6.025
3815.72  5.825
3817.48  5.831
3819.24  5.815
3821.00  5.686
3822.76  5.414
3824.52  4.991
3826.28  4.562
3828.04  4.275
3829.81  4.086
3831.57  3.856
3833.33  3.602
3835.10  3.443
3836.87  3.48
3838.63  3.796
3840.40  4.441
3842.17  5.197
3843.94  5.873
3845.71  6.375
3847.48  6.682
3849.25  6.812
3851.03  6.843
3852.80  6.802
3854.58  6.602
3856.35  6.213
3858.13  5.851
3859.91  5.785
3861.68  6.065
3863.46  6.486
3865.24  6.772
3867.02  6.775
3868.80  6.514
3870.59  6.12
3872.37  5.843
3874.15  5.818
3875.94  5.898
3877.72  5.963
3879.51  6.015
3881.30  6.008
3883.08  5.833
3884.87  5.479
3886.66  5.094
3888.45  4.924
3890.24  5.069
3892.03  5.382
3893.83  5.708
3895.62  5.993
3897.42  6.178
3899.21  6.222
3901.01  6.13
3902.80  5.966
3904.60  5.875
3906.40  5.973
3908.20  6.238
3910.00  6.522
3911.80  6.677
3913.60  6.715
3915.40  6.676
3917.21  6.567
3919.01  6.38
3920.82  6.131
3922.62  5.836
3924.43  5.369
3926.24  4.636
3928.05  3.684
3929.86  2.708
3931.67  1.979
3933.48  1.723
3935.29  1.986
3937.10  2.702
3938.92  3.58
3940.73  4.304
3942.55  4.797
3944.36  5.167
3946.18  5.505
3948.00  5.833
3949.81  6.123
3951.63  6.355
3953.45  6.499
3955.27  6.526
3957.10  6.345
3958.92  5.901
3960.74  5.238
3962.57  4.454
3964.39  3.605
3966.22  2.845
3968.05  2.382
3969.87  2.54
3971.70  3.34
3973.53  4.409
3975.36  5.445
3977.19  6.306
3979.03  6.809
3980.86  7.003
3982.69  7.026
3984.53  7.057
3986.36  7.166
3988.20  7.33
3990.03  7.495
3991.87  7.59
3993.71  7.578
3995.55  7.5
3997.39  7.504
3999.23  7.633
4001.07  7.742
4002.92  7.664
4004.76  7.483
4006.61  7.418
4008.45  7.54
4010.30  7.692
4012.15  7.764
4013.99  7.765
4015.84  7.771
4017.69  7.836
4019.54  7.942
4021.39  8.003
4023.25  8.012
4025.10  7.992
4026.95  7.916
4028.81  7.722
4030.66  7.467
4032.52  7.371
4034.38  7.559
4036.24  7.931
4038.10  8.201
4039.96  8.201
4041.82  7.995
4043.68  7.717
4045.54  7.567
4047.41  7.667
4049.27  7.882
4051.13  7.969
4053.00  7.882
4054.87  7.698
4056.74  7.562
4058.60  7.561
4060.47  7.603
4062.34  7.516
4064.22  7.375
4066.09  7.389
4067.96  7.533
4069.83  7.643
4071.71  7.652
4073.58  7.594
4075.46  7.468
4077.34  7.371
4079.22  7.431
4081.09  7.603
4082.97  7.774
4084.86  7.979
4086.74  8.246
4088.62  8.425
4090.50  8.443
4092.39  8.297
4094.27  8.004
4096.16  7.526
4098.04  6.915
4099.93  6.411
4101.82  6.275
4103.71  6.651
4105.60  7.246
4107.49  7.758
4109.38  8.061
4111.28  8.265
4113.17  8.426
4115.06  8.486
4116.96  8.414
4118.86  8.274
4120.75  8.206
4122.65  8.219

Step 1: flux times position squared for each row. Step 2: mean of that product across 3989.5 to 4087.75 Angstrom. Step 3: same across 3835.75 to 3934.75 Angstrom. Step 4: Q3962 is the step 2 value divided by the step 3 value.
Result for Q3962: 1.5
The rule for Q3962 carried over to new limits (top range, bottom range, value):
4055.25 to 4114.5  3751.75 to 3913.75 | 1.48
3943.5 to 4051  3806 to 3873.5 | 1.30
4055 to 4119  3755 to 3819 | 1.46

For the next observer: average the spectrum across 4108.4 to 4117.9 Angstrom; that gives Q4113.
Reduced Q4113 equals 8.33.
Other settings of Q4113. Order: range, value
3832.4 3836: 3.52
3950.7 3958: 6.42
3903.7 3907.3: 5.92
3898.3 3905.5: 6.05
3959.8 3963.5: 4.85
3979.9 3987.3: 7.06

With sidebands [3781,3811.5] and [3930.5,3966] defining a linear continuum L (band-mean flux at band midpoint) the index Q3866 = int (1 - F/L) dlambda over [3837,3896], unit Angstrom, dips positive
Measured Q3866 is -3.6 Angstrom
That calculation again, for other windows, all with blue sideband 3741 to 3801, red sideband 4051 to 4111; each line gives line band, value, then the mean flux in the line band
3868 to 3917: 4.01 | 5.96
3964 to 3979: 6.29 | 4.04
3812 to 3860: 6.31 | 5.36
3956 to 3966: 2.77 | 4.97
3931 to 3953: 8.26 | 4.25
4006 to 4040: -2.51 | 7.79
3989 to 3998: -0.57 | 7.53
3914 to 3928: 1.74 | 5.83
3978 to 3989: -0.05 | 7.05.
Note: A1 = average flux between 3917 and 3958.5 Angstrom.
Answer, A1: 4.8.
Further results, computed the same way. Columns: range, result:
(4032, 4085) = 7.68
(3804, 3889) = 5.71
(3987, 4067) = 7.7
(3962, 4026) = 6.64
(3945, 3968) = 5.32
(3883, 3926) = 5.94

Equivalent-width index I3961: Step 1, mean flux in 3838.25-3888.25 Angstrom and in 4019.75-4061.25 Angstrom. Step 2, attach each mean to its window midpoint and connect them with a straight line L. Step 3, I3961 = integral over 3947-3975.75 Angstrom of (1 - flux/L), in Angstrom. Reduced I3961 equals 8.8 Angstrom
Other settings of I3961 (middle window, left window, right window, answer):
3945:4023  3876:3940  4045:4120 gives -1.07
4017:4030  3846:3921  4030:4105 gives -1.14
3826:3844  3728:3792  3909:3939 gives 3.67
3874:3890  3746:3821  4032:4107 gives 2.23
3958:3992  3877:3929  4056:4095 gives 6.27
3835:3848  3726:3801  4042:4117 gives 2.52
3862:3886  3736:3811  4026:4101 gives 1.43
